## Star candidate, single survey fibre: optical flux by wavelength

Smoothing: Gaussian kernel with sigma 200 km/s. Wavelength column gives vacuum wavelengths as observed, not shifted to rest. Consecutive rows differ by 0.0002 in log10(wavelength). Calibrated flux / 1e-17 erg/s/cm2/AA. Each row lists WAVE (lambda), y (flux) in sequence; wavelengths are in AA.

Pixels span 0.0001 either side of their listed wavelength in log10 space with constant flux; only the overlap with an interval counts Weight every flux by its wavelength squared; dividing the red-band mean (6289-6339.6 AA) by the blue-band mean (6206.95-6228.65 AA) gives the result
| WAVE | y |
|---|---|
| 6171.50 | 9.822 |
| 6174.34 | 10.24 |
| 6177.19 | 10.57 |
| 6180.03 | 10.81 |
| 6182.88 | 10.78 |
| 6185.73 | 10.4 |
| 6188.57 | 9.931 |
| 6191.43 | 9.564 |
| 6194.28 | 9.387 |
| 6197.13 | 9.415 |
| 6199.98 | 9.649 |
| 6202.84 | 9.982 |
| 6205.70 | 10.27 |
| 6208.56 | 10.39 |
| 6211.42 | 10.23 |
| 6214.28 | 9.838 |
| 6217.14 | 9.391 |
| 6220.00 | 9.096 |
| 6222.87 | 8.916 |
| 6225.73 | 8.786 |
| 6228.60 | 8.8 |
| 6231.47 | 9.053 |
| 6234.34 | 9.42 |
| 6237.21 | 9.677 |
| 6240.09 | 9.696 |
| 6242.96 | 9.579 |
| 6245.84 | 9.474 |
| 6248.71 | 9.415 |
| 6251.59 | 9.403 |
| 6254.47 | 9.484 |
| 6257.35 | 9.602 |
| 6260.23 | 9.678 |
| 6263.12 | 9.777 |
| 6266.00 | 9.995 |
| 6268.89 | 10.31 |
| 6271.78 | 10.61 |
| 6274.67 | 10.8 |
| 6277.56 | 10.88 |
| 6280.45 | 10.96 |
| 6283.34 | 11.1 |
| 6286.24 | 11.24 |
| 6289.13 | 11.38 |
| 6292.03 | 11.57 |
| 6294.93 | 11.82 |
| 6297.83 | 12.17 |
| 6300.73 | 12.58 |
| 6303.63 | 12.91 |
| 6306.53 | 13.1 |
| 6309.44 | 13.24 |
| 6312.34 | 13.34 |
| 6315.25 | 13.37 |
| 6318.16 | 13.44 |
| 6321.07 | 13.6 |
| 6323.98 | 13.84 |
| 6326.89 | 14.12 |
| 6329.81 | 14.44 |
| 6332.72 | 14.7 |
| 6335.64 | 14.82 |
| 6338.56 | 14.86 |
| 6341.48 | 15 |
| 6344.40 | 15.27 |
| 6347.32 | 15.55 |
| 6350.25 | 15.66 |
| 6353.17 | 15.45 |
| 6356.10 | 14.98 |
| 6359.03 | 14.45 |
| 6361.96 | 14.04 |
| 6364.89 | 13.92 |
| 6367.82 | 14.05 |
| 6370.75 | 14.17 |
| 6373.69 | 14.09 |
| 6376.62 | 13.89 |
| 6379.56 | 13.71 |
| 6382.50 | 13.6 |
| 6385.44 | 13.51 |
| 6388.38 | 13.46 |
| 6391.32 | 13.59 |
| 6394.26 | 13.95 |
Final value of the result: 1.45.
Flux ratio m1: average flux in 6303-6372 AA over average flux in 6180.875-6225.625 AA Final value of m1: 1.46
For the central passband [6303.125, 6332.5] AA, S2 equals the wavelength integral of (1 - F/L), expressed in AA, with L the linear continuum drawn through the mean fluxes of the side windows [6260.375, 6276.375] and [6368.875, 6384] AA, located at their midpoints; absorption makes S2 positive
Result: -4.16 AA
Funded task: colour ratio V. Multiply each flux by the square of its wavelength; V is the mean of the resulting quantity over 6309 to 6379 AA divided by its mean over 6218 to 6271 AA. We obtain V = 1.6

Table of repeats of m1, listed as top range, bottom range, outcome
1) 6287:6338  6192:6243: 1.39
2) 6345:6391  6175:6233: 1.46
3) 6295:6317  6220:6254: 1.39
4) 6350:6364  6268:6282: 1.38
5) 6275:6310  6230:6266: 1.24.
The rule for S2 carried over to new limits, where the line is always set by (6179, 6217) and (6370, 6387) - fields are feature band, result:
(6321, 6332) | -1.2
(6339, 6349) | -1.6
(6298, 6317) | -1.1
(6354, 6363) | -0.8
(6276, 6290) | 0.8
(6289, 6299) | 0.2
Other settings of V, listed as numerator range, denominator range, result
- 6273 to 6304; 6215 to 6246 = 1.27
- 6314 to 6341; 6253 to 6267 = 1.49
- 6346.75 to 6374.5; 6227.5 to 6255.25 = 1.61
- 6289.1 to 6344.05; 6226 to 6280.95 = 1.41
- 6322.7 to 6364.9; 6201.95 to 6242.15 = 1.61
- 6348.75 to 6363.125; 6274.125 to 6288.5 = 1.39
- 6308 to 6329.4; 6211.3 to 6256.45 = 1.49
